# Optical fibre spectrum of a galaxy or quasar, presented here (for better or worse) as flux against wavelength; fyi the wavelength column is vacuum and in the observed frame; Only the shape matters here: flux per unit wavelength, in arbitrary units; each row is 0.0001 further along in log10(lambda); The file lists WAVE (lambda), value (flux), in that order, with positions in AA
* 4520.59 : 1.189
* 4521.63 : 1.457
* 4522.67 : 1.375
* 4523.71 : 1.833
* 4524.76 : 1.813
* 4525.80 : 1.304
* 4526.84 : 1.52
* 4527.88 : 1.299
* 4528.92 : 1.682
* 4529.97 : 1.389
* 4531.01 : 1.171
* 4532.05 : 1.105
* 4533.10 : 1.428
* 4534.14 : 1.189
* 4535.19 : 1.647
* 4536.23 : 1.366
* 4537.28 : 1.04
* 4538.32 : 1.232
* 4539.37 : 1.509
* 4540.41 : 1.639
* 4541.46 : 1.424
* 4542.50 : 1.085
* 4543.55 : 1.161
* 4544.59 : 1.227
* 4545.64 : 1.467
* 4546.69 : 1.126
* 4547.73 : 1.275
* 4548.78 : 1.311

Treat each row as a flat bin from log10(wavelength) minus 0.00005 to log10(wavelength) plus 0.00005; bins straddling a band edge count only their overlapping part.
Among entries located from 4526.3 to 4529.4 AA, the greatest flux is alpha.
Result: 1.682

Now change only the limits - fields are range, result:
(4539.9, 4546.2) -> 1.639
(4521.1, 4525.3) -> 1.833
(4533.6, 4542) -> 1.647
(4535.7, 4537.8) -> 1.366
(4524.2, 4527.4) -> 1.813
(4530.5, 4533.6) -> 1.428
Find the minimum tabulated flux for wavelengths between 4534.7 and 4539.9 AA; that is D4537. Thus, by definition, 1.04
